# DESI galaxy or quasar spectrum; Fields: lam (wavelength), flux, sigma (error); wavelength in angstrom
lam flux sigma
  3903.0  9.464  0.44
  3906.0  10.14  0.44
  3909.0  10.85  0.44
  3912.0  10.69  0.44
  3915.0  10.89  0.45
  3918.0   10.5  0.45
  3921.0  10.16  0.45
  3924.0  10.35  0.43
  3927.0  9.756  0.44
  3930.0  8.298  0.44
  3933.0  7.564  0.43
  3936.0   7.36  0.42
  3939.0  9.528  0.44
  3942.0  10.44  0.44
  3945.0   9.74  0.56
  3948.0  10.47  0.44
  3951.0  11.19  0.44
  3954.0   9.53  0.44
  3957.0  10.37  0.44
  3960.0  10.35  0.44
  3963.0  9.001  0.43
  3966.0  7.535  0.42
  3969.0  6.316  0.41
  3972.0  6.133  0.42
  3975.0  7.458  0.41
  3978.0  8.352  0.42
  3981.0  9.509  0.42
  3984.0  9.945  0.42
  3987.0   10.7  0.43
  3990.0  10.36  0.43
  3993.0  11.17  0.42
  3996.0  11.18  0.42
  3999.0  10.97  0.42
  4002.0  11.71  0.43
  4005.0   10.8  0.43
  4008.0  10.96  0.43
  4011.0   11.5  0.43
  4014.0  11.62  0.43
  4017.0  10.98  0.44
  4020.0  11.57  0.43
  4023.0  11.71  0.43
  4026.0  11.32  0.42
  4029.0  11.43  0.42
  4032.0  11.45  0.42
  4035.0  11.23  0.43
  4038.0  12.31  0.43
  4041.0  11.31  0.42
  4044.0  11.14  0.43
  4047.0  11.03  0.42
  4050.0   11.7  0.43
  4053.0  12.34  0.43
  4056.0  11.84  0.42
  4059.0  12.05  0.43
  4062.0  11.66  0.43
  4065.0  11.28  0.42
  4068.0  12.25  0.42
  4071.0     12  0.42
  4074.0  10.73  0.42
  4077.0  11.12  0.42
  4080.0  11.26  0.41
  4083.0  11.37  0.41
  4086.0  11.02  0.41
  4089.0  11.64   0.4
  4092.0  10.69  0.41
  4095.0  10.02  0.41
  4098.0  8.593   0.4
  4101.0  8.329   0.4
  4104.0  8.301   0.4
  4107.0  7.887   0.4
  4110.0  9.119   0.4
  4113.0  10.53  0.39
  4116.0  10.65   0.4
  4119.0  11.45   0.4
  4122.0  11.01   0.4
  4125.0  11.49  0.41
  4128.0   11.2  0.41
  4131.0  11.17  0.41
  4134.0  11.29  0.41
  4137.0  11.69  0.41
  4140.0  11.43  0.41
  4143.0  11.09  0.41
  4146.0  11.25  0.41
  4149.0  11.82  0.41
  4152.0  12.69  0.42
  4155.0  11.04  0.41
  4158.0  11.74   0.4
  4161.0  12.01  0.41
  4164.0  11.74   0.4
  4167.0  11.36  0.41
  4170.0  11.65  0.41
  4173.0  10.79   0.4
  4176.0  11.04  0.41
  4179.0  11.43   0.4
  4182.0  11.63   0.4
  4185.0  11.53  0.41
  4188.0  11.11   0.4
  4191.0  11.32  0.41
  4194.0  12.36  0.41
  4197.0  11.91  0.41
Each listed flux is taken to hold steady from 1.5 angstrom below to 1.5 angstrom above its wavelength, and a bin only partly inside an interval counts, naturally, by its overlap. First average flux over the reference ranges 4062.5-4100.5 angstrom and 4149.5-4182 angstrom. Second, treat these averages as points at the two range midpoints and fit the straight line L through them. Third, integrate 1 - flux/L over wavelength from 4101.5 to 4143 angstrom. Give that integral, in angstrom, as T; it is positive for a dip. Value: 2.69 angstrom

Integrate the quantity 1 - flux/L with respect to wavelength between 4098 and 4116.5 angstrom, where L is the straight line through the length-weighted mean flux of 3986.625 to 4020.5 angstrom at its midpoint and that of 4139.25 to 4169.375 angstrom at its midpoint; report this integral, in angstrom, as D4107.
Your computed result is 4.0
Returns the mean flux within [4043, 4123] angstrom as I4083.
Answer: 10.8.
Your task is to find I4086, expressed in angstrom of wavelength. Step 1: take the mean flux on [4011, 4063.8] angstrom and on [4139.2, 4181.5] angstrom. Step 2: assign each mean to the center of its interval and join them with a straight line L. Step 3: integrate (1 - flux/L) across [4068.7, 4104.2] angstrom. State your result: 3.1 angstrom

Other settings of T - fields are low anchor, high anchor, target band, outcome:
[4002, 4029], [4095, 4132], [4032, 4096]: -4.71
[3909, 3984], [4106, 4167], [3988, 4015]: -3.59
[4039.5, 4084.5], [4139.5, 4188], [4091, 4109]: 4.06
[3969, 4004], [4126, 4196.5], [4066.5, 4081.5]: -1.28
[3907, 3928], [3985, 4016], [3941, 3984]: 6.95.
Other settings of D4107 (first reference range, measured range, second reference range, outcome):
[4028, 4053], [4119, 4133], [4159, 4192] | 0.26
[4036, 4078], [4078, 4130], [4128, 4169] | 5.85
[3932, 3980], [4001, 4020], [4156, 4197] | -3.52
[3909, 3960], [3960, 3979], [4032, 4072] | 4.97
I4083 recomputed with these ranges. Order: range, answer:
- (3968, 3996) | 9.05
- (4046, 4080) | 11.6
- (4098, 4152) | 10.6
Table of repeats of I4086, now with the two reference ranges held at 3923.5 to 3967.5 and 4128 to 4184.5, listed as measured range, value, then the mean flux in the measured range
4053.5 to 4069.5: -1.97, 11.8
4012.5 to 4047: -4.05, 11.4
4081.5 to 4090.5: -0.46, 11.3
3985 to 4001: -1.61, 10.9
